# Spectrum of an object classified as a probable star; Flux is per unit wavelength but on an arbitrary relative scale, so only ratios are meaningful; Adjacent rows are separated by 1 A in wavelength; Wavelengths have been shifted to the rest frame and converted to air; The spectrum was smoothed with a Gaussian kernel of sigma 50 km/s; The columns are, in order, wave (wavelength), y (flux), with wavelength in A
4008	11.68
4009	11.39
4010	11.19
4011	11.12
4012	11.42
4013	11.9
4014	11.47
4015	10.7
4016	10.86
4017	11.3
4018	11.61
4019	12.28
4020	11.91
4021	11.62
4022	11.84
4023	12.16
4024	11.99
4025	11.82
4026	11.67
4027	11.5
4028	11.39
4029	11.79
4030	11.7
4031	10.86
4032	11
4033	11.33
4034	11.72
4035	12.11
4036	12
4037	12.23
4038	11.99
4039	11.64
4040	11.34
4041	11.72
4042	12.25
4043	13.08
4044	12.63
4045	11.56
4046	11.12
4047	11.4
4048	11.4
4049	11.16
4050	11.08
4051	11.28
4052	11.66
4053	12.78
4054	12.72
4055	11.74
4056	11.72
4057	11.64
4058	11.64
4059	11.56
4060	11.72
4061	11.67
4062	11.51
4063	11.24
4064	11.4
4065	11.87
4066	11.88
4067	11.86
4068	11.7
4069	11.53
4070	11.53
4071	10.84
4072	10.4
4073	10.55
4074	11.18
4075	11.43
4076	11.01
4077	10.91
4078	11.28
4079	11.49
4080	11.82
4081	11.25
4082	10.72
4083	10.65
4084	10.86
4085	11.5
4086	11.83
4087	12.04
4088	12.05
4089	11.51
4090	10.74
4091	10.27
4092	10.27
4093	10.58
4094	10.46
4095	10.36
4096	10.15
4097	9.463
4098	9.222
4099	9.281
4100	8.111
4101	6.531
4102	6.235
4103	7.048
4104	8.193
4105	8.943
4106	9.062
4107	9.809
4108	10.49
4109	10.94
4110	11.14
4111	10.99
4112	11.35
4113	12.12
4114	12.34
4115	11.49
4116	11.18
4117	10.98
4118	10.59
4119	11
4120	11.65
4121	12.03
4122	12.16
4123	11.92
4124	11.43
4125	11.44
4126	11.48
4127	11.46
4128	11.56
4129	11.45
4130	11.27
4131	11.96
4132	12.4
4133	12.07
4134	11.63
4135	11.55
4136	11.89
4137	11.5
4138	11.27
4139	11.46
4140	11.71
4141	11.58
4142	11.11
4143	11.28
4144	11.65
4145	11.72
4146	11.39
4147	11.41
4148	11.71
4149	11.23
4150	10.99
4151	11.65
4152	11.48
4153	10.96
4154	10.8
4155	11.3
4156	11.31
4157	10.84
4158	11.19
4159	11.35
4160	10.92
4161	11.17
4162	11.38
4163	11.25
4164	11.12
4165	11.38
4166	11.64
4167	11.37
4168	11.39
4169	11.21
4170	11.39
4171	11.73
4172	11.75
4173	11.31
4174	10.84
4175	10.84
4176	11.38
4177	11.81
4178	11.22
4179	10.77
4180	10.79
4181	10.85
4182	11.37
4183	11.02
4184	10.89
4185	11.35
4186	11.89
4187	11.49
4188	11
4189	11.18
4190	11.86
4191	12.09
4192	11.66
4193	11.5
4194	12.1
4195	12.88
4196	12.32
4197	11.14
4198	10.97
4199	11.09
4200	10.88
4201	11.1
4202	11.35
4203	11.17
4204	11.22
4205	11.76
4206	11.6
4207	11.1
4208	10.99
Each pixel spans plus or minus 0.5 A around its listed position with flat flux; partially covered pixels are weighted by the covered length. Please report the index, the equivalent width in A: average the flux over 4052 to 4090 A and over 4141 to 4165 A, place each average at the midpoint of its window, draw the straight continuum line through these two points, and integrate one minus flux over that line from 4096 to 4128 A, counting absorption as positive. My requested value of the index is 2.9 A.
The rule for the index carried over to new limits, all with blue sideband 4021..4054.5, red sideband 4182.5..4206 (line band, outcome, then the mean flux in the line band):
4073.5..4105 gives 3.8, 10.3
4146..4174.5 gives 0.6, 11.3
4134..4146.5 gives 0.1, 11.5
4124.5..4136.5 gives -0.1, 11.7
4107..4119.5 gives 0.5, 11.2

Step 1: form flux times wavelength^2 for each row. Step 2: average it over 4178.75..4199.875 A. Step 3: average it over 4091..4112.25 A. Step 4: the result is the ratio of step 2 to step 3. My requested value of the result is 1.26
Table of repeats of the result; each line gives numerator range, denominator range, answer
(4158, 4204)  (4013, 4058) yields 1.04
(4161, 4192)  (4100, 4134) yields 1.09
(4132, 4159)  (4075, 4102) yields 1.12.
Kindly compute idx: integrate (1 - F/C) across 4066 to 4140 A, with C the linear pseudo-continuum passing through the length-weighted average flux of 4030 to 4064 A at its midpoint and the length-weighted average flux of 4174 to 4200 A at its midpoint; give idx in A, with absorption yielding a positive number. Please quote 4.5 A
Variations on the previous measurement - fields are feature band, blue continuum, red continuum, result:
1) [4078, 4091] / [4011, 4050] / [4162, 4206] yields 0.26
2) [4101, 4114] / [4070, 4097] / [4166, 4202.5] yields 1.66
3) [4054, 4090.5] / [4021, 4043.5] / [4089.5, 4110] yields -3.83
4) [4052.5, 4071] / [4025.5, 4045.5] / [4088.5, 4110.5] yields -1.53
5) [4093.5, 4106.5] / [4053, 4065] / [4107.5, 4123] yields 3.15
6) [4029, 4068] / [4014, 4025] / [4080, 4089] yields -0.65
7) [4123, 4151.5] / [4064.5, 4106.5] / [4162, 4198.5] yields -1.51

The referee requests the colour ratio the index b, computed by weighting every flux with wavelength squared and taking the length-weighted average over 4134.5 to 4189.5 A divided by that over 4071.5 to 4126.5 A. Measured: 1.10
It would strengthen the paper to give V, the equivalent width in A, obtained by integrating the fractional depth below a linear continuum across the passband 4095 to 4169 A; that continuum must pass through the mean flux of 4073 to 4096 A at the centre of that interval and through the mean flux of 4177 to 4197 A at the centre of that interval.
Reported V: 2.2 A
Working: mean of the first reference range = 11.1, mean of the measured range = 10.9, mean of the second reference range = 11.5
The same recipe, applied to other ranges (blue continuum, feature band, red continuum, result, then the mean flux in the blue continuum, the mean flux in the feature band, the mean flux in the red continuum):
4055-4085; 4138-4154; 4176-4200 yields 0.0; 11.3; 11.4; 11.4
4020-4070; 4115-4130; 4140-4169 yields 0.0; 11.7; 11.4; 11.3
